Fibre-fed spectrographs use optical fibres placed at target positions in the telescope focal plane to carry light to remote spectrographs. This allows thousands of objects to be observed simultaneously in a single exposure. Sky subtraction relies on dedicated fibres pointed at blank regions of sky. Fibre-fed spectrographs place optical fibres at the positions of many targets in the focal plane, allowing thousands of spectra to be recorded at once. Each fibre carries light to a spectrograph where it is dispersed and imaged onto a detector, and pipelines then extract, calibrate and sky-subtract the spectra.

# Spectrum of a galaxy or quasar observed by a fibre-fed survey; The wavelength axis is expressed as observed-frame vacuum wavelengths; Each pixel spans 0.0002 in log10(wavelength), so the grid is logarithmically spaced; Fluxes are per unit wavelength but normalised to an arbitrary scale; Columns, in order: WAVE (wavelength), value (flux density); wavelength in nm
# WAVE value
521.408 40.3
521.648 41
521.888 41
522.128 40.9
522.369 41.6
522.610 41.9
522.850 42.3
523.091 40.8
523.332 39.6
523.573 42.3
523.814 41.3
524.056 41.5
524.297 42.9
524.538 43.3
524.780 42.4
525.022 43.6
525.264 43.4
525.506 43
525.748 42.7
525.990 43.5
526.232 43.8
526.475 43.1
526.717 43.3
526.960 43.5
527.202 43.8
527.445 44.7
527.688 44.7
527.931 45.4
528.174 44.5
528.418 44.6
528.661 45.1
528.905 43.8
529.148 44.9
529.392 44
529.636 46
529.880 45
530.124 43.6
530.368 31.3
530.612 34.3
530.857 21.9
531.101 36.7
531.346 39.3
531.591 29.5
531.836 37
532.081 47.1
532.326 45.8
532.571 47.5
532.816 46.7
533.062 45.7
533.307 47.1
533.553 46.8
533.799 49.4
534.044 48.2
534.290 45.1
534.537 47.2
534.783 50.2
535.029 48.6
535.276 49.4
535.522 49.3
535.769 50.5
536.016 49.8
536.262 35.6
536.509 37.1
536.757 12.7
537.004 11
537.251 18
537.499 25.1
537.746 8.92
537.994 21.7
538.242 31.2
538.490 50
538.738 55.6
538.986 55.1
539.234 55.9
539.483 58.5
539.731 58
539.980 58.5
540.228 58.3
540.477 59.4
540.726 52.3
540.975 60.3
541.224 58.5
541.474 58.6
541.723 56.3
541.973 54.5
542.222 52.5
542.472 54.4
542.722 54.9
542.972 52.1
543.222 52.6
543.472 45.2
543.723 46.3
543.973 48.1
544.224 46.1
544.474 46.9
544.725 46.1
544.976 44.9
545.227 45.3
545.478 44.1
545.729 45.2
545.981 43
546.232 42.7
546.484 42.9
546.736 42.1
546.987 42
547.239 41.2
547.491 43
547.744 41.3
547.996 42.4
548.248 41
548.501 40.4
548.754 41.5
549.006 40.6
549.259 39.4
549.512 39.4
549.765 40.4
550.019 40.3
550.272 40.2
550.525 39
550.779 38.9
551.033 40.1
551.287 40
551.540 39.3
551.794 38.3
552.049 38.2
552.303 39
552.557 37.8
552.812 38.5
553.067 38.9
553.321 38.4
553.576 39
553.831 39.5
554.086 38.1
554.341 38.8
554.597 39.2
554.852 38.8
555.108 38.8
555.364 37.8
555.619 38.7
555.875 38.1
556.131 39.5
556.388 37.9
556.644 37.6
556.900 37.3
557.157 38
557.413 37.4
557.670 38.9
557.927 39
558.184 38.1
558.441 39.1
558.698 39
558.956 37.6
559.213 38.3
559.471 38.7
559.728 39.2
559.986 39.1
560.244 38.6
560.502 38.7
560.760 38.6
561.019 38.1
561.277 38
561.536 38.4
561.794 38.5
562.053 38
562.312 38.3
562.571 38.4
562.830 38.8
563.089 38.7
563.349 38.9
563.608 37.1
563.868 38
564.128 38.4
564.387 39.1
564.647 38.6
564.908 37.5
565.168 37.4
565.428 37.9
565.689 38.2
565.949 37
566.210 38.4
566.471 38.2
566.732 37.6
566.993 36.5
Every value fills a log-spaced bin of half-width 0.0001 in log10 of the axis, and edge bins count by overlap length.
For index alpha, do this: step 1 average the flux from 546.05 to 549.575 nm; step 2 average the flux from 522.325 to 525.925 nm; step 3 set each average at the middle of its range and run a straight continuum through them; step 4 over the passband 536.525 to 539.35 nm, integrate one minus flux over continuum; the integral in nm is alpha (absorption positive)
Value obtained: 0.69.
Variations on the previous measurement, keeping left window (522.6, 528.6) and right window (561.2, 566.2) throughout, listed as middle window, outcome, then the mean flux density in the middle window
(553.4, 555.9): 0.04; 38.7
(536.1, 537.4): 0.56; 23.7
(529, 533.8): 0.12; 41.3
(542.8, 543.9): -0.23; 49.3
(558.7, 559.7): 0.01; 38.4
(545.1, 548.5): -0.20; 42.7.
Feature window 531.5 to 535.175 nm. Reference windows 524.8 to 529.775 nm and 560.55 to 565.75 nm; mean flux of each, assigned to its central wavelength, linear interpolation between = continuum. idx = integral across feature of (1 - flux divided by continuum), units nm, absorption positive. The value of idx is -0.22 nm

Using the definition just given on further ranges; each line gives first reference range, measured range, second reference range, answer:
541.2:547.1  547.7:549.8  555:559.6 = 0.20 nm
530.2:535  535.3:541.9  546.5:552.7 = -0.46 nm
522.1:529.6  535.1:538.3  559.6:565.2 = 0.82 nm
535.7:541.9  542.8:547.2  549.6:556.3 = -0.40 nm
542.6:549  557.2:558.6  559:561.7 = 0.04 nm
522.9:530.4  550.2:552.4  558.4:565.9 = 0.04 nm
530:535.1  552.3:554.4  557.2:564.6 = 0.04 nm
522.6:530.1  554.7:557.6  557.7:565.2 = 0.07 nm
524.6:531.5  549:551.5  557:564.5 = -0.01 nm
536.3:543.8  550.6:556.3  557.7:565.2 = 0.33 nm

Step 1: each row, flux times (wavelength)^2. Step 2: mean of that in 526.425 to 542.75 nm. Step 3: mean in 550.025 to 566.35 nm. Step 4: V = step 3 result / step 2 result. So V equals 0.95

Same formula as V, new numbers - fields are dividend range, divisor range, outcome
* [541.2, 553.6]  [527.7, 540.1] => 1.11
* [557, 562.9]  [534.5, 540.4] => 1.00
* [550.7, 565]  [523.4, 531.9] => 1.04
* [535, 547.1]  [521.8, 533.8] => 1.14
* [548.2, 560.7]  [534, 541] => 0.96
